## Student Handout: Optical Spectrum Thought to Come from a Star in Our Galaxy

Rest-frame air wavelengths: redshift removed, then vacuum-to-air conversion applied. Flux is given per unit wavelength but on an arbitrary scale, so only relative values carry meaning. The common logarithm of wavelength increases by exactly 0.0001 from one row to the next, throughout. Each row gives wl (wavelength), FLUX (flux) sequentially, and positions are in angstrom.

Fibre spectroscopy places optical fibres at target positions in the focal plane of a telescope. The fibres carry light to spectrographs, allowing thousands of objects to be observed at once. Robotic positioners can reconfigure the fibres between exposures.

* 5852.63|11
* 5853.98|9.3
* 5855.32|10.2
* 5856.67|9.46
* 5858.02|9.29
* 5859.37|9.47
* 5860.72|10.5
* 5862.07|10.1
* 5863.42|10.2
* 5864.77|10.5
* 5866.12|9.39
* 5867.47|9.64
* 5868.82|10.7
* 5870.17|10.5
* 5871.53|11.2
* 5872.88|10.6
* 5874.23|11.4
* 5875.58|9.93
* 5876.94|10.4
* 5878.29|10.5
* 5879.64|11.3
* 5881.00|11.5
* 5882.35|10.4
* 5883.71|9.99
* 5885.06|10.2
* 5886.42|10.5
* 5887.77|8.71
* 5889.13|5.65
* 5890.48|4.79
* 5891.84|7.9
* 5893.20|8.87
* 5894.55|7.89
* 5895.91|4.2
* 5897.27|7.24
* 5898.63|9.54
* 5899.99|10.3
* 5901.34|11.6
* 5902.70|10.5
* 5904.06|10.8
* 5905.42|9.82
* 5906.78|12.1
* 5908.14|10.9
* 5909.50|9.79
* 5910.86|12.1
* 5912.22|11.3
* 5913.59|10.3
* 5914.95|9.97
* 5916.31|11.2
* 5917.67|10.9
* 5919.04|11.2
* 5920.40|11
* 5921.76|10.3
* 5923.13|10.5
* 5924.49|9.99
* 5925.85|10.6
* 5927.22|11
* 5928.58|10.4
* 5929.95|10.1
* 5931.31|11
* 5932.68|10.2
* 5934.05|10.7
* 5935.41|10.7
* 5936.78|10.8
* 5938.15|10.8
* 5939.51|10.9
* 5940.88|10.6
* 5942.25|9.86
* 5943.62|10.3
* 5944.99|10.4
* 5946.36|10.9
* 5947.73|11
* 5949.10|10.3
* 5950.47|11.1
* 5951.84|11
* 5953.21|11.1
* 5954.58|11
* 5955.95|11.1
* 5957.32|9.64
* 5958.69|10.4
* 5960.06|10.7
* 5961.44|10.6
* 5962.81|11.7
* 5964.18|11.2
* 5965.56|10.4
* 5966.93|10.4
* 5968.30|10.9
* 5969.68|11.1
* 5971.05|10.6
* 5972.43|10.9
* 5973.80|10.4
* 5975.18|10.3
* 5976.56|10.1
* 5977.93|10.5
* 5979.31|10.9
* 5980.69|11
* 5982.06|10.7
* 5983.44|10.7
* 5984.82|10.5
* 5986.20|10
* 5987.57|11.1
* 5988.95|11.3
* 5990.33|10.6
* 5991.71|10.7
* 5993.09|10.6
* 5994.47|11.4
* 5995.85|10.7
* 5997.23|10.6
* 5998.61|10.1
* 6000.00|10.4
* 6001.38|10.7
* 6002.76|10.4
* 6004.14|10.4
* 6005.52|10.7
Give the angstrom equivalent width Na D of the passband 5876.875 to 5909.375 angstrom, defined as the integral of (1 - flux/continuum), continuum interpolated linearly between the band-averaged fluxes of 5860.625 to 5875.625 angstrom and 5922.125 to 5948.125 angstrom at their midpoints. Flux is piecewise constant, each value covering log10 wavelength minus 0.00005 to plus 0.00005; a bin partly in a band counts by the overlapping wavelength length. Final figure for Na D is 3.3 angstrom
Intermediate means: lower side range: 10.4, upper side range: 10.6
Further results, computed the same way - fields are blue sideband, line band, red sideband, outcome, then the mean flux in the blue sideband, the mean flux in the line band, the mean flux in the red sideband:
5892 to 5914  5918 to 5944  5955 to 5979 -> -1.09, 9.78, 10.6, 10.7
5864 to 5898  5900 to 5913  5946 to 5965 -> -1.43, 9.36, 11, 10.8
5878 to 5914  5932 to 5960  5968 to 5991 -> -1.12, 9.57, 10.6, 10.7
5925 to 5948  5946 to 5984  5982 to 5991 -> -0.30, 10.6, 10.7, 10.7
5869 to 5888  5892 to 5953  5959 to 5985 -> 1.75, 10.6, 10.3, 10.7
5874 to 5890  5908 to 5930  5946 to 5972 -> -0.72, 9.94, 10.7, 10.8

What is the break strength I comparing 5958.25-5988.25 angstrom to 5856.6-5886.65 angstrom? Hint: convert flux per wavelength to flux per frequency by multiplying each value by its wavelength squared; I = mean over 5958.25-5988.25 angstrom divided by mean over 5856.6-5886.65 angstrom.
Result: 1.1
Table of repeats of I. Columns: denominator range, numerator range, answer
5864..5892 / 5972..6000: 1.12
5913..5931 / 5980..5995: 1.04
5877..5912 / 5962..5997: 1.16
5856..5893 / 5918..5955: 1.11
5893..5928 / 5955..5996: 1.08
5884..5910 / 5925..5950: 1.19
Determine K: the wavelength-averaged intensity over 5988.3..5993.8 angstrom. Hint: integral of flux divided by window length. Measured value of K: 10.8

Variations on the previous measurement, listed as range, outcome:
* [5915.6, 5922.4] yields 10.9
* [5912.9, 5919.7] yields 10.7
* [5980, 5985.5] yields 10.7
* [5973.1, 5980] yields 10.4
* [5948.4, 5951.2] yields 10.7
